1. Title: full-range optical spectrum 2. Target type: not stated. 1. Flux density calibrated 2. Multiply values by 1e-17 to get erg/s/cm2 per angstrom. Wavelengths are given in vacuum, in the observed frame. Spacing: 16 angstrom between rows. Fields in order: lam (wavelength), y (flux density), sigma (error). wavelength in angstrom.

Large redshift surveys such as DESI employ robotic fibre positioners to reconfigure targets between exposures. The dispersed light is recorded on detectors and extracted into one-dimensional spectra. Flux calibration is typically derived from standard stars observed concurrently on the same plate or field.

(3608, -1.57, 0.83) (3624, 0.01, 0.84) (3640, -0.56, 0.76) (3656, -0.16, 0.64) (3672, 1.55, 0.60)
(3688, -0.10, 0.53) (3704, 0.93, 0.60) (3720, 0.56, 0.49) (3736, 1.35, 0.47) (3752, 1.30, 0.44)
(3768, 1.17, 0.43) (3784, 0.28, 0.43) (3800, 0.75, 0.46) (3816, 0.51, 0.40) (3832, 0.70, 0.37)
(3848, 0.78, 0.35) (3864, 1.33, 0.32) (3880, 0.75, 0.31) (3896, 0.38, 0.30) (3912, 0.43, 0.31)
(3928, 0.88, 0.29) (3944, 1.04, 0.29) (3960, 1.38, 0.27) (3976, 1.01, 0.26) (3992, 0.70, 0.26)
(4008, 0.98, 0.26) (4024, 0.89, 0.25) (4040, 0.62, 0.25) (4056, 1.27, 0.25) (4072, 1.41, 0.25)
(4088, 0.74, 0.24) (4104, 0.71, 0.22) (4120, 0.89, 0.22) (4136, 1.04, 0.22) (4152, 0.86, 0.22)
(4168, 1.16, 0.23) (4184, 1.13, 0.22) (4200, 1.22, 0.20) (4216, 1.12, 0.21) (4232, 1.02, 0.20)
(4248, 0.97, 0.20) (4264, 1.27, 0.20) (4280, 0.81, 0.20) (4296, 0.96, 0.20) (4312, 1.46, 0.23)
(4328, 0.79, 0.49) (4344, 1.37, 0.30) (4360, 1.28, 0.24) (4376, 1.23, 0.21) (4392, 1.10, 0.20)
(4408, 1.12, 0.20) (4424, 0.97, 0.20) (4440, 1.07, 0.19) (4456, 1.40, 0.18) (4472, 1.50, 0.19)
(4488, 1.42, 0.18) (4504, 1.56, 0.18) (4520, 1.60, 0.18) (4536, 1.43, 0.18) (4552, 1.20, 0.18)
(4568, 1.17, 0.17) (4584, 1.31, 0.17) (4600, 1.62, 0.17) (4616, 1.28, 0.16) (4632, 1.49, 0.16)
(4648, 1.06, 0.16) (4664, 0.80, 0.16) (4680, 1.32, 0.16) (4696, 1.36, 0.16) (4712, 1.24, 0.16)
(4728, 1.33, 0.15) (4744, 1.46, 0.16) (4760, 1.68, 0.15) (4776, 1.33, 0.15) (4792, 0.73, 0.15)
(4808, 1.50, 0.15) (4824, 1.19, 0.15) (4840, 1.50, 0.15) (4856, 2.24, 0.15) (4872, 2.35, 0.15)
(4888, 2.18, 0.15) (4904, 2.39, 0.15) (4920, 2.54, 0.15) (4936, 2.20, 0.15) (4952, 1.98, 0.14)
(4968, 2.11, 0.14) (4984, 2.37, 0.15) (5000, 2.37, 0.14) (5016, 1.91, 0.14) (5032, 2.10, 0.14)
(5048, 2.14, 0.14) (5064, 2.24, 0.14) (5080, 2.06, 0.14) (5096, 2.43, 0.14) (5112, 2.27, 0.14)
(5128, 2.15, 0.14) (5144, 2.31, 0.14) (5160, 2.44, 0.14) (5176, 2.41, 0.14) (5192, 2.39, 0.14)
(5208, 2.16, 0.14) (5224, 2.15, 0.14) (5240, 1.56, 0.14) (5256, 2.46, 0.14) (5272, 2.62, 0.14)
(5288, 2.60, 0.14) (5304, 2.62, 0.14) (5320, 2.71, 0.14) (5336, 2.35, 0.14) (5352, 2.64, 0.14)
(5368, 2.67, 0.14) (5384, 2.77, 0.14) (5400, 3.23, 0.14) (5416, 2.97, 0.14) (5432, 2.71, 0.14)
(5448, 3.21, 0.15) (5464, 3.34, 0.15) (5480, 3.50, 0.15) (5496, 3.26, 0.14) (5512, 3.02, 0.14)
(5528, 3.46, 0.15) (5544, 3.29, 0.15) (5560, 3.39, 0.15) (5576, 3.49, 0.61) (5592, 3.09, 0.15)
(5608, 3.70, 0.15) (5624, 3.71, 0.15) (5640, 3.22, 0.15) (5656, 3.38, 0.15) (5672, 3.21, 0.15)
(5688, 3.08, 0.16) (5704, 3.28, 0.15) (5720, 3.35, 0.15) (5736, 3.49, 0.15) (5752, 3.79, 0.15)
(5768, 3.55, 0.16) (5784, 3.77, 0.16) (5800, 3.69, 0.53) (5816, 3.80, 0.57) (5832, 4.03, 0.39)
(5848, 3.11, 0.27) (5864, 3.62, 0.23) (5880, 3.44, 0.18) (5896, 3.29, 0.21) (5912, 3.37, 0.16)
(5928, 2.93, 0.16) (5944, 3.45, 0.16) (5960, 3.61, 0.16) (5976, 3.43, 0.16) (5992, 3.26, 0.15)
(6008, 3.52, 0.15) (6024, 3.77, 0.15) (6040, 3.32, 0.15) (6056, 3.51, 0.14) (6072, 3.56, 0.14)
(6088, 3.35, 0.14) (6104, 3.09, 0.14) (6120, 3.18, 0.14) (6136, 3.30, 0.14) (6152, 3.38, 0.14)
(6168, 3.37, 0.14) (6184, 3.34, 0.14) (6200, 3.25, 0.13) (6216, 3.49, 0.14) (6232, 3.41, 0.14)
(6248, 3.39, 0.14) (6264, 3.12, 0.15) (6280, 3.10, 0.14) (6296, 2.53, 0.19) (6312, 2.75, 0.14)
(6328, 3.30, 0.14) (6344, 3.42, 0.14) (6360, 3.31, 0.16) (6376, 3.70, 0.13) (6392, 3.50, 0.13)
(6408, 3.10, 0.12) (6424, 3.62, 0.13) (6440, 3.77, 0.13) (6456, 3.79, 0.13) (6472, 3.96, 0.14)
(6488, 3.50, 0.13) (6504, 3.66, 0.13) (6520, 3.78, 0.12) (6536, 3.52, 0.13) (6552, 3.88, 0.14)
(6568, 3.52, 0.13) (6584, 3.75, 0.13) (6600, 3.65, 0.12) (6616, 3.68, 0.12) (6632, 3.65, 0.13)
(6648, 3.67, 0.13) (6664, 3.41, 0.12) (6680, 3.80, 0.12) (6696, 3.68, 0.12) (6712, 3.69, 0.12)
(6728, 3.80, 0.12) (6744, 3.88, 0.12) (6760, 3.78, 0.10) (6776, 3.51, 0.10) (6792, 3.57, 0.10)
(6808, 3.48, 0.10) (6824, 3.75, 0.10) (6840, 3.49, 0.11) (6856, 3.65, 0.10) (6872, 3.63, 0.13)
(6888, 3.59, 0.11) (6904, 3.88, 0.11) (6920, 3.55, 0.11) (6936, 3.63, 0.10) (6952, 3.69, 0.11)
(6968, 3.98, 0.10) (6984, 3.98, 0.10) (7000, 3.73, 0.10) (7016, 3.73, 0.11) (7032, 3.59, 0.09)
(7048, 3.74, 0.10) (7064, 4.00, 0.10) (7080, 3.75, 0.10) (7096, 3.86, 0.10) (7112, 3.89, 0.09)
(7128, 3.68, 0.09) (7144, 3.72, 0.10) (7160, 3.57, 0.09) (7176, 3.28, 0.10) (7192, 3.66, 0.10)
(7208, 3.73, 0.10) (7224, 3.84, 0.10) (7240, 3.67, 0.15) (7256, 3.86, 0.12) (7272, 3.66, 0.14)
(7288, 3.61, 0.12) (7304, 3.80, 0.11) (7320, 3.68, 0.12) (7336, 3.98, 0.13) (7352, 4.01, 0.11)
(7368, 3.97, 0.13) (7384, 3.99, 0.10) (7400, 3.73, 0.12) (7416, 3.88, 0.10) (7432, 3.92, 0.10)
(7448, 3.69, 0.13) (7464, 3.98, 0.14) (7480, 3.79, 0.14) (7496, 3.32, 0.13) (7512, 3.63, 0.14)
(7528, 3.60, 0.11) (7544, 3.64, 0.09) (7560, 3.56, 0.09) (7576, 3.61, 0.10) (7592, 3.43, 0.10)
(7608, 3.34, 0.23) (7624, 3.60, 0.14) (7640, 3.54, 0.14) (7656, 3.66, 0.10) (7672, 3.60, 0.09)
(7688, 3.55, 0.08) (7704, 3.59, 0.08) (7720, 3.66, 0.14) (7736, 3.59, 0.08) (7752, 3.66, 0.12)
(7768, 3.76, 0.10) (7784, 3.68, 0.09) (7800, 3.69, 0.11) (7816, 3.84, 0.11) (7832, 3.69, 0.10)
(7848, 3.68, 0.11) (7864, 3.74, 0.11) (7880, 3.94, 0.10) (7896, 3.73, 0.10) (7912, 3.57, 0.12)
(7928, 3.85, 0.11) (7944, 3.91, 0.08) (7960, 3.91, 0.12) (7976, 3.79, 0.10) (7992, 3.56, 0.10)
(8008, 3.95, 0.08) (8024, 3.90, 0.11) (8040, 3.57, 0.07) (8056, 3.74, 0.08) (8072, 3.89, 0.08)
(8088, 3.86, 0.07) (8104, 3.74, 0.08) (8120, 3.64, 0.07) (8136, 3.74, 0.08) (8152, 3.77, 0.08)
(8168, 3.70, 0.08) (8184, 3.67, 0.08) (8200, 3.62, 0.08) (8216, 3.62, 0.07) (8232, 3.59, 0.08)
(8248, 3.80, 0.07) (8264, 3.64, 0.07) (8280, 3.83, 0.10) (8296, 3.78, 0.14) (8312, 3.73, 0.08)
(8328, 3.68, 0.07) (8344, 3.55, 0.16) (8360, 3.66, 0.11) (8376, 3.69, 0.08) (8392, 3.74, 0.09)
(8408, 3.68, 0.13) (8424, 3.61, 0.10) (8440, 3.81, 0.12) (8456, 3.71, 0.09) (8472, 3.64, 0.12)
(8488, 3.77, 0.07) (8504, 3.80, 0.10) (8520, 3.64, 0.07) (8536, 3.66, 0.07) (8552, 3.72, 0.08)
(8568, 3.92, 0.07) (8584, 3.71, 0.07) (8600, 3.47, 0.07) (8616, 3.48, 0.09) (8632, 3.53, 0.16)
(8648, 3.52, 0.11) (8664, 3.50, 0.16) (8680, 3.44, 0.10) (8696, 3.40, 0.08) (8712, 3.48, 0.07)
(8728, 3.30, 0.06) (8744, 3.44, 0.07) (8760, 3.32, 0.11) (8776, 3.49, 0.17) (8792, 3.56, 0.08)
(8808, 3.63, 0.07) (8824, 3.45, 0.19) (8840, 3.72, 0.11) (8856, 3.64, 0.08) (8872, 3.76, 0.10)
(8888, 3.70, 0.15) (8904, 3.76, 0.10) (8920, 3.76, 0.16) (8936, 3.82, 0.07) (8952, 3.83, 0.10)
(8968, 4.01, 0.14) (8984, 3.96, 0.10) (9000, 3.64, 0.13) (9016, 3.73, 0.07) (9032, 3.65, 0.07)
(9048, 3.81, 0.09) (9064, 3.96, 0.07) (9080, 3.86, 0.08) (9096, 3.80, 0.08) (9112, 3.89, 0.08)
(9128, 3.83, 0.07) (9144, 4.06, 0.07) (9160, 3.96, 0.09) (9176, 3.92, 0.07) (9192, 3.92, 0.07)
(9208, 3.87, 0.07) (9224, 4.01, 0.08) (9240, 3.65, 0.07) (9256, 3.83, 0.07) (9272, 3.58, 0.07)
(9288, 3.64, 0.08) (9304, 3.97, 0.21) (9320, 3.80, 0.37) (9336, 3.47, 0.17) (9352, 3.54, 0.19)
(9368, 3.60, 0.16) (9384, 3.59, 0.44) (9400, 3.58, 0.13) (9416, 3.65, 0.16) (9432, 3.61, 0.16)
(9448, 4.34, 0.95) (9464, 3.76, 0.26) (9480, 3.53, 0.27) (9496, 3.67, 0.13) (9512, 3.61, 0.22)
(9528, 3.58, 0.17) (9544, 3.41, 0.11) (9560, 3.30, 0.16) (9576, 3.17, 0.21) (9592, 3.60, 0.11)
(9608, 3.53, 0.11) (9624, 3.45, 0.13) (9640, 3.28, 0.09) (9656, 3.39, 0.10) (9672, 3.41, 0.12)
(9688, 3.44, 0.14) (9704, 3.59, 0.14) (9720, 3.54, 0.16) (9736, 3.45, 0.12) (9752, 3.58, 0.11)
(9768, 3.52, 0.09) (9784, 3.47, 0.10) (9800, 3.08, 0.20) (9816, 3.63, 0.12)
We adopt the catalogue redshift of 0.216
